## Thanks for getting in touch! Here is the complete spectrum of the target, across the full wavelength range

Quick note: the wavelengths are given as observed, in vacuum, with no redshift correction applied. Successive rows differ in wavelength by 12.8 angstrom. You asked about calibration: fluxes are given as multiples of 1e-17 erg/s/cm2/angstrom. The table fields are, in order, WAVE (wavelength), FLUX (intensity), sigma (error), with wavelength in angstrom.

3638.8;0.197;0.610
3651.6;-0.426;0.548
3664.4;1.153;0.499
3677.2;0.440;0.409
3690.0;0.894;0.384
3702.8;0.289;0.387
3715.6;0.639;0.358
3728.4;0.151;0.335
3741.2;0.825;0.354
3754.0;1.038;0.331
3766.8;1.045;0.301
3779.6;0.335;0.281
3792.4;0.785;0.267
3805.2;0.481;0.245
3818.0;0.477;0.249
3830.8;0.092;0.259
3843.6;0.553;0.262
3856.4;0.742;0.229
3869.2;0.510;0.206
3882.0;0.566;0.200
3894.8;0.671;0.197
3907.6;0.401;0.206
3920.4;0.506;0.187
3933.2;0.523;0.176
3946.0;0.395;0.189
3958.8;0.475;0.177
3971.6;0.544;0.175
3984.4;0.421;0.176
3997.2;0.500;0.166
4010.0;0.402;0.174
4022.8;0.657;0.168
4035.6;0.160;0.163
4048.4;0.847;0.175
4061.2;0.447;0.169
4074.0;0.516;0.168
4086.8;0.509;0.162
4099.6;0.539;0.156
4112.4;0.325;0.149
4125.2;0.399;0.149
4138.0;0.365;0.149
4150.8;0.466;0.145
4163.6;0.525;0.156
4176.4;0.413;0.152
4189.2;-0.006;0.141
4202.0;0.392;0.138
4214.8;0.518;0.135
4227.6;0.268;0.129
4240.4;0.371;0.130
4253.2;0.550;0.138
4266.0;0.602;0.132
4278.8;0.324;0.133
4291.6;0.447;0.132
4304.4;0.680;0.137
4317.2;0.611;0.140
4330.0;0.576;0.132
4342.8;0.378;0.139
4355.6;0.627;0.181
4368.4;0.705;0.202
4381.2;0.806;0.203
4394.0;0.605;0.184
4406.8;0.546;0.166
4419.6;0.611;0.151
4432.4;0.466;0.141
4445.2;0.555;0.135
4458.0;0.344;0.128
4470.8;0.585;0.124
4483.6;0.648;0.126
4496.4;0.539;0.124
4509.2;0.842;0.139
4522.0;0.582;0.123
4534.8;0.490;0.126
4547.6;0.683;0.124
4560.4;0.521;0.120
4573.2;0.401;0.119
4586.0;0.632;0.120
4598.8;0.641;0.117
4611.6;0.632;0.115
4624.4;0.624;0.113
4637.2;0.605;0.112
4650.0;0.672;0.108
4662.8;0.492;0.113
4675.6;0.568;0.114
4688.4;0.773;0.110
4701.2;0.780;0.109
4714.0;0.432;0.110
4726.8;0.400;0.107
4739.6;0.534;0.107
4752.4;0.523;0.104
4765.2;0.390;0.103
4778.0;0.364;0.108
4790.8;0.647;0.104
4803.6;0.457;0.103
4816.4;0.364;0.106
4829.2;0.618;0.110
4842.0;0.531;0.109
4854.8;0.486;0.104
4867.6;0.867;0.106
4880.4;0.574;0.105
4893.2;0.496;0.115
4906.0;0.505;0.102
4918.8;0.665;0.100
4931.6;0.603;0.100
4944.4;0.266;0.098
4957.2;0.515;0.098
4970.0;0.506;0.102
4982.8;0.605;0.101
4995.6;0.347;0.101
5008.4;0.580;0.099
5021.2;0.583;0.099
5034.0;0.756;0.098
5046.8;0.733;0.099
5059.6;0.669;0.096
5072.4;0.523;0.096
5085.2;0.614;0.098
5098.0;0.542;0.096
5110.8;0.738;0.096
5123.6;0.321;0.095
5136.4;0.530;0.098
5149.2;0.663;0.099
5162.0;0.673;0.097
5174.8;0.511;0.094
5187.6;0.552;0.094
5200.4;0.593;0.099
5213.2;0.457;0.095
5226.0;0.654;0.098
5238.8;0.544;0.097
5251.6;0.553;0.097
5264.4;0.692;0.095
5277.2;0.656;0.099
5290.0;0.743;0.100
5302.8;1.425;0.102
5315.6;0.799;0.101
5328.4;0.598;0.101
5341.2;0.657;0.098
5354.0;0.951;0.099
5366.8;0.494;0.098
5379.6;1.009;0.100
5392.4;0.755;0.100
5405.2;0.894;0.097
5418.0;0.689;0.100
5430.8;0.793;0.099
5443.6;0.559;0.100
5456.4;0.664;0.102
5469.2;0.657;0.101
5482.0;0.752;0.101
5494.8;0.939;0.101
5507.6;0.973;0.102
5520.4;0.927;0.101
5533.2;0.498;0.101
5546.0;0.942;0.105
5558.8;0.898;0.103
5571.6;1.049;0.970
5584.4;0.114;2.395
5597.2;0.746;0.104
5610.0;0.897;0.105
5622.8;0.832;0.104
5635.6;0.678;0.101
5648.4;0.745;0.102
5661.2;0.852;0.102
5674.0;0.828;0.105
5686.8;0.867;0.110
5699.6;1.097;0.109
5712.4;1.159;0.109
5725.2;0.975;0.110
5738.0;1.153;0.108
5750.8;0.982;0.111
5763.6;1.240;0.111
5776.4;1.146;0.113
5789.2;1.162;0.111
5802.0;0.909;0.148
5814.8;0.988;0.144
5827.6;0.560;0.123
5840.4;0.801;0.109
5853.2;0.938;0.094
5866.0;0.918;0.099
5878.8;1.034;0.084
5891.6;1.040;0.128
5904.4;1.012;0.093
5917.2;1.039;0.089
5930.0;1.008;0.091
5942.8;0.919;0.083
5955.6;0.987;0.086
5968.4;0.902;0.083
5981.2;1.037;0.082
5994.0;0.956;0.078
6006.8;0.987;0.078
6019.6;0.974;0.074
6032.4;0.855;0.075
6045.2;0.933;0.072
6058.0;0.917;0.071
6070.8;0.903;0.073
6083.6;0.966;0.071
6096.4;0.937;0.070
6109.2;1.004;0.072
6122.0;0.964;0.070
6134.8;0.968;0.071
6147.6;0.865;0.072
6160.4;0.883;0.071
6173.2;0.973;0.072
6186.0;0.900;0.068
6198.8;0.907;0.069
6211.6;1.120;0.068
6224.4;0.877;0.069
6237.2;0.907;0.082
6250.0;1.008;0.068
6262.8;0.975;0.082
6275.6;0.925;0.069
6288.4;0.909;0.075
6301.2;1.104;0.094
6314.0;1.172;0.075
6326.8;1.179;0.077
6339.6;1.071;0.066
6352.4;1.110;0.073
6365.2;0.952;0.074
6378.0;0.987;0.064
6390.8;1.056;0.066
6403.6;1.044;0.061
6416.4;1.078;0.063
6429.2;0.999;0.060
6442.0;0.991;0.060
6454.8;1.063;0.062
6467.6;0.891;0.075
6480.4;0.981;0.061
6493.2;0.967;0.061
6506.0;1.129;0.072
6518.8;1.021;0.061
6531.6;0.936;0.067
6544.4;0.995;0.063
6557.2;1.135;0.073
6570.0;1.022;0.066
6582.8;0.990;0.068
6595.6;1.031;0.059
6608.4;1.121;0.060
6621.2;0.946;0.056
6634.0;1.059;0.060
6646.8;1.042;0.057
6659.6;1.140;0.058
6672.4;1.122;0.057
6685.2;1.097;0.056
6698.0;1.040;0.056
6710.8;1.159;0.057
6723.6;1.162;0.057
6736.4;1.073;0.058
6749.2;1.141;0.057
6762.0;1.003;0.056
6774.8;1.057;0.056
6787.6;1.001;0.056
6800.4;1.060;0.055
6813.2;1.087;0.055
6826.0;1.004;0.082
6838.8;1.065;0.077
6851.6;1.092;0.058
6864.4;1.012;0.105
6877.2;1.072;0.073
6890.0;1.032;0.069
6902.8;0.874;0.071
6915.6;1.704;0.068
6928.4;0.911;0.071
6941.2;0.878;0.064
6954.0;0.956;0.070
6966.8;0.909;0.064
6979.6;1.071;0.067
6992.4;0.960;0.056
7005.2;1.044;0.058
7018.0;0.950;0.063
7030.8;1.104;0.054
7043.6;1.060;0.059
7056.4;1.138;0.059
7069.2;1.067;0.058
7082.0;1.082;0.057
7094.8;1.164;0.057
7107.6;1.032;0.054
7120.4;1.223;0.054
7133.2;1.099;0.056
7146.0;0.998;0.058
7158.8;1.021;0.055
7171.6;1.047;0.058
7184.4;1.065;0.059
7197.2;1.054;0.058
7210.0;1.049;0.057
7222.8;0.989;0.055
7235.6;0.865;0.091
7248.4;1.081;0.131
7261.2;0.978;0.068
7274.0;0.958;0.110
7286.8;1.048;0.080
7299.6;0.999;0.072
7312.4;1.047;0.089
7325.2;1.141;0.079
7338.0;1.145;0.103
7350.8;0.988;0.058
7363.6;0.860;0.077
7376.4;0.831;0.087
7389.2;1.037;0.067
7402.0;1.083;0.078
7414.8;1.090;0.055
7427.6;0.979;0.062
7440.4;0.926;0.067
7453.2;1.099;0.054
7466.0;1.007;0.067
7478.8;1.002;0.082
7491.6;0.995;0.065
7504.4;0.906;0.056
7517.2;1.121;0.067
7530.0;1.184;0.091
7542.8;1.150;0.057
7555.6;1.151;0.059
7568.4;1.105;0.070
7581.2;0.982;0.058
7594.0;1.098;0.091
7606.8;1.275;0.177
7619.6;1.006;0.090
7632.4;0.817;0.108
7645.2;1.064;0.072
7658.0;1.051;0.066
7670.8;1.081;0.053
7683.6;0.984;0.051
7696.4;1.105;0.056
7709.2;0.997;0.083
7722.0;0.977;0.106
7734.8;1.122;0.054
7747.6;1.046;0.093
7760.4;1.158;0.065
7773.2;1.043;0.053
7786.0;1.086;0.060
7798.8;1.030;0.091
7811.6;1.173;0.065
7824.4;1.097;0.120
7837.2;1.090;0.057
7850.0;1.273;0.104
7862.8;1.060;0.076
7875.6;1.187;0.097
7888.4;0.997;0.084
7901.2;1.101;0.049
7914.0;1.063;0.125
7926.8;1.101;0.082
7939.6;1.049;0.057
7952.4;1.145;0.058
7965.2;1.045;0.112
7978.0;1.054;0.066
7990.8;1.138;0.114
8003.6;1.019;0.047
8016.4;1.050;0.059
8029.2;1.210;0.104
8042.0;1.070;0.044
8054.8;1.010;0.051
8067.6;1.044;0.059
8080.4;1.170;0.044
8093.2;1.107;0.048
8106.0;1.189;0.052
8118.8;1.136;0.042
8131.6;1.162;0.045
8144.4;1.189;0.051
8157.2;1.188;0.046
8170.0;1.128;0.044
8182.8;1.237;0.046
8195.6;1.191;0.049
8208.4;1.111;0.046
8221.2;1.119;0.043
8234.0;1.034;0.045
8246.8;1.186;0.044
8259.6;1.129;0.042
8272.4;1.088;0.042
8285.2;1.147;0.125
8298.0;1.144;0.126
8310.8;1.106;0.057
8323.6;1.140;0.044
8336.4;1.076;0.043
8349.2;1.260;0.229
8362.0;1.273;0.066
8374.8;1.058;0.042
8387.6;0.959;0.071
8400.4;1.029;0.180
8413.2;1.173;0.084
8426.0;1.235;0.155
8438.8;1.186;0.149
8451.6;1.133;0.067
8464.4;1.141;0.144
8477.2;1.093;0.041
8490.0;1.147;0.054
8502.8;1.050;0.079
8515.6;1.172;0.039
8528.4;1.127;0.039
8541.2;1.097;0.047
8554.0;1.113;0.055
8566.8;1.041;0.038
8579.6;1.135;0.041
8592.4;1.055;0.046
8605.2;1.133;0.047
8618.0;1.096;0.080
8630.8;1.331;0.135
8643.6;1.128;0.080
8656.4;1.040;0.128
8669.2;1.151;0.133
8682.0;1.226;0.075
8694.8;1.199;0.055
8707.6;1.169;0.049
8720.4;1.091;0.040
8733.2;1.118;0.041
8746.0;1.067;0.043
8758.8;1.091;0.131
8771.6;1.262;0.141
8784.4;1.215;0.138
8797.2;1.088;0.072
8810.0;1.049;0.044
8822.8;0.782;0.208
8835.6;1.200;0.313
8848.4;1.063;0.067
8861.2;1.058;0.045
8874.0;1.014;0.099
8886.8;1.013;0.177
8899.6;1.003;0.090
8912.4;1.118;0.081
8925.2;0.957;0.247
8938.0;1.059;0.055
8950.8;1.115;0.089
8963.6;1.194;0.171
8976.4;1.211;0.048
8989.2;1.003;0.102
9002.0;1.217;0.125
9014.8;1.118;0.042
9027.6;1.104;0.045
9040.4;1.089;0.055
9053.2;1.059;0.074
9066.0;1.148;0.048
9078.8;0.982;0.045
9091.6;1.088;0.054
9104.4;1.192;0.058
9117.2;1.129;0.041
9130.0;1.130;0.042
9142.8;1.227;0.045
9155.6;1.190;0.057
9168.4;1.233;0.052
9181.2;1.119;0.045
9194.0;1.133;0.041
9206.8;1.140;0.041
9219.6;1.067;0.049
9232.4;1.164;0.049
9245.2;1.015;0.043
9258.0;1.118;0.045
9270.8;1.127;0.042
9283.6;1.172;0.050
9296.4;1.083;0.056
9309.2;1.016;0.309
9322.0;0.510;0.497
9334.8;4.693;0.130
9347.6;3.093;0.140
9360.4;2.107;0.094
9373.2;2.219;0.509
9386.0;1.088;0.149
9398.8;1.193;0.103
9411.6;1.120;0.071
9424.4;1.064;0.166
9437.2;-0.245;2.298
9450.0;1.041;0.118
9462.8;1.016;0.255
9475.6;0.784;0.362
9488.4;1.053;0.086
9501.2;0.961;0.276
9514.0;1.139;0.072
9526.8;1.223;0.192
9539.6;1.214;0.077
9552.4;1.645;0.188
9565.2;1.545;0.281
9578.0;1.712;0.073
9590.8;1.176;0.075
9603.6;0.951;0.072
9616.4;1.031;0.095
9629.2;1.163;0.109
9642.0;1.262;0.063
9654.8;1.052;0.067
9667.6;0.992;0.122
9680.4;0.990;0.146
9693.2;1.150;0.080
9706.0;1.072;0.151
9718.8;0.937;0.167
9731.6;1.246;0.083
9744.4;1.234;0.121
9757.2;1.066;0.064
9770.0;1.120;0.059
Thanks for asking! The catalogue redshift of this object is 0.423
